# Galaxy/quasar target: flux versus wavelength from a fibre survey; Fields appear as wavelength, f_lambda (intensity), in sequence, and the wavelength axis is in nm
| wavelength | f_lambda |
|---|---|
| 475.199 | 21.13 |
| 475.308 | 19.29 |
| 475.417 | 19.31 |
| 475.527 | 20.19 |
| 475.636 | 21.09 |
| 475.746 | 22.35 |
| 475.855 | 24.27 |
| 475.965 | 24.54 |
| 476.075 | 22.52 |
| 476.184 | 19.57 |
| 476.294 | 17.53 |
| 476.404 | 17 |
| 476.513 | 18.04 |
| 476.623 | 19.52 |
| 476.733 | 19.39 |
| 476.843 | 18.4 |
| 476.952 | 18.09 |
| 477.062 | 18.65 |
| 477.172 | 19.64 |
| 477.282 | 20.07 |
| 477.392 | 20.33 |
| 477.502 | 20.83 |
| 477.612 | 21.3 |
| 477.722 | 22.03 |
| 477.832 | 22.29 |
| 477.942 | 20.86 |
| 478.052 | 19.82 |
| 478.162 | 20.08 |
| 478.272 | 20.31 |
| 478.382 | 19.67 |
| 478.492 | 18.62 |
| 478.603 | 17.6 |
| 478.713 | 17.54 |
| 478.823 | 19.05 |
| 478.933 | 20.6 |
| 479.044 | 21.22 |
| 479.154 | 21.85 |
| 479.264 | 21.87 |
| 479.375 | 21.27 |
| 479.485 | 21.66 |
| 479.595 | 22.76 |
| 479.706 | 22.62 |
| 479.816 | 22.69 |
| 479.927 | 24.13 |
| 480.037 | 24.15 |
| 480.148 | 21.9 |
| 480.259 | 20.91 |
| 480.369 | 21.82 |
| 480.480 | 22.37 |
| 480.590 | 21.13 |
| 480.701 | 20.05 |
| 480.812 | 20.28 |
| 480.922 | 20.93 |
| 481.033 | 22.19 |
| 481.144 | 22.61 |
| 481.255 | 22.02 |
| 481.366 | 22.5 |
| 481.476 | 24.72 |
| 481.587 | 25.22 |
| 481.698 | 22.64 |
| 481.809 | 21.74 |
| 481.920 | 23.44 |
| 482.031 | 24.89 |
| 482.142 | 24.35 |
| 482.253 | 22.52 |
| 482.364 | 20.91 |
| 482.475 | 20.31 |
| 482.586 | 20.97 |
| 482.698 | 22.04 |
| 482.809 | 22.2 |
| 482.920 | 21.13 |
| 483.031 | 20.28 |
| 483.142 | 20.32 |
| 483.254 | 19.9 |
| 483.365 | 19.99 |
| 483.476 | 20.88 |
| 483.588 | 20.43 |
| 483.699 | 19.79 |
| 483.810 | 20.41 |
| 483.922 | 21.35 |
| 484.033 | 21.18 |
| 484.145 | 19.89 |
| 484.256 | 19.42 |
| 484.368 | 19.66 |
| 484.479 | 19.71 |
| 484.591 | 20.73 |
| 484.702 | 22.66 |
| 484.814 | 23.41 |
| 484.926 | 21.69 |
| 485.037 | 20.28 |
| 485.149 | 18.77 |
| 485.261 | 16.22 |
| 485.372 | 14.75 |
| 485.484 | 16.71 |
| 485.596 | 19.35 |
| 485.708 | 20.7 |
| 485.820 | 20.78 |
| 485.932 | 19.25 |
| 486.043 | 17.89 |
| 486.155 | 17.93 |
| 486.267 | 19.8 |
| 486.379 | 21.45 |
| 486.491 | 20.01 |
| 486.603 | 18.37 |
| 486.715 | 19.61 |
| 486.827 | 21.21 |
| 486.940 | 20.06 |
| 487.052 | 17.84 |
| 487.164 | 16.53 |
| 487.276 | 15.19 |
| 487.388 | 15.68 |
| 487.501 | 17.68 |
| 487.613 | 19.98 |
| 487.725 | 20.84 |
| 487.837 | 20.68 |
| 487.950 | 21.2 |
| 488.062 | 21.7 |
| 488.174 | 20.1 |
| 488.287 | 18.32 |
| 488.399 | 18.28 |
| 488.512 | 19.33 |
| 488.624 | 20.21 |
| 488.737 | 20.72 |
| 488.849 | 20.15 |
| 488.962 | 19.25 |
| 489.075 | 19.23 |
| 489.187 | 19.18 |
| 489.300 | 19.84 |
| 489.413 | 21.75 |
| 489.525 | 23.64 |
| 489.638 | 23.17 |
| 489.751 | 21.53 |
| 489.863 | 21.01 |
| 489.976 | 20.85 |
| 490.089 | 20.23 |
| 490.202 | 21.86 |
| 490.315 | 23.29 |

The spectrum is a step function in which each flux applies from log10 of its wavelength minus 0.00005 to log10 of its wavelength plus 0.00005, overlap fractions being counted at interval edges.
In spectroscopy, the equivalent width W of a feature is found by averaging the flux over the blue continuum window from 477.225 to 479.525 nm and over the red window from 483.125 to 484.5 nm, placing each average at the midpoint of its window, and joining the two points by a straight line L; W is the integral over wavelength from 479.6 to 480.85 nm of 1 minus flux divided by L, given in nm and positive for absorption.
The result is -0.10 nm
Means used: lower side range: 20.4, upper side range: 20.2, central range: 22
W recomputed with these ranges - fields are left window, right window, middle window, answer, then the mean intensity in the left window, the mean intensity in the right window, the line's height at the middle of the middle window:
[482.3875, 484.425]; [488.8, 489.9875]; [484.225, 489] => 0.31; 20.6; 20.9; 20.7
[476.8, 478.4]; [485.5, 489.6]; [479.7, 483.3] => -0.39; 20.2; 19.5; 19.9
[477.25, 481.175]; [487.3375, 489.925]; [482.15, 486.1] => 0.07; 21.1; 20.2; 20.6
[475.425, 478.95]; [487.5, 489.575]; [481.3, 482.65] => -0.18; 20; 20.2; 20.1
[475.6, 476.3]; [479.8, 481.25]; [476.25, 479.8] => 0.31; 22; 21.9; 22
